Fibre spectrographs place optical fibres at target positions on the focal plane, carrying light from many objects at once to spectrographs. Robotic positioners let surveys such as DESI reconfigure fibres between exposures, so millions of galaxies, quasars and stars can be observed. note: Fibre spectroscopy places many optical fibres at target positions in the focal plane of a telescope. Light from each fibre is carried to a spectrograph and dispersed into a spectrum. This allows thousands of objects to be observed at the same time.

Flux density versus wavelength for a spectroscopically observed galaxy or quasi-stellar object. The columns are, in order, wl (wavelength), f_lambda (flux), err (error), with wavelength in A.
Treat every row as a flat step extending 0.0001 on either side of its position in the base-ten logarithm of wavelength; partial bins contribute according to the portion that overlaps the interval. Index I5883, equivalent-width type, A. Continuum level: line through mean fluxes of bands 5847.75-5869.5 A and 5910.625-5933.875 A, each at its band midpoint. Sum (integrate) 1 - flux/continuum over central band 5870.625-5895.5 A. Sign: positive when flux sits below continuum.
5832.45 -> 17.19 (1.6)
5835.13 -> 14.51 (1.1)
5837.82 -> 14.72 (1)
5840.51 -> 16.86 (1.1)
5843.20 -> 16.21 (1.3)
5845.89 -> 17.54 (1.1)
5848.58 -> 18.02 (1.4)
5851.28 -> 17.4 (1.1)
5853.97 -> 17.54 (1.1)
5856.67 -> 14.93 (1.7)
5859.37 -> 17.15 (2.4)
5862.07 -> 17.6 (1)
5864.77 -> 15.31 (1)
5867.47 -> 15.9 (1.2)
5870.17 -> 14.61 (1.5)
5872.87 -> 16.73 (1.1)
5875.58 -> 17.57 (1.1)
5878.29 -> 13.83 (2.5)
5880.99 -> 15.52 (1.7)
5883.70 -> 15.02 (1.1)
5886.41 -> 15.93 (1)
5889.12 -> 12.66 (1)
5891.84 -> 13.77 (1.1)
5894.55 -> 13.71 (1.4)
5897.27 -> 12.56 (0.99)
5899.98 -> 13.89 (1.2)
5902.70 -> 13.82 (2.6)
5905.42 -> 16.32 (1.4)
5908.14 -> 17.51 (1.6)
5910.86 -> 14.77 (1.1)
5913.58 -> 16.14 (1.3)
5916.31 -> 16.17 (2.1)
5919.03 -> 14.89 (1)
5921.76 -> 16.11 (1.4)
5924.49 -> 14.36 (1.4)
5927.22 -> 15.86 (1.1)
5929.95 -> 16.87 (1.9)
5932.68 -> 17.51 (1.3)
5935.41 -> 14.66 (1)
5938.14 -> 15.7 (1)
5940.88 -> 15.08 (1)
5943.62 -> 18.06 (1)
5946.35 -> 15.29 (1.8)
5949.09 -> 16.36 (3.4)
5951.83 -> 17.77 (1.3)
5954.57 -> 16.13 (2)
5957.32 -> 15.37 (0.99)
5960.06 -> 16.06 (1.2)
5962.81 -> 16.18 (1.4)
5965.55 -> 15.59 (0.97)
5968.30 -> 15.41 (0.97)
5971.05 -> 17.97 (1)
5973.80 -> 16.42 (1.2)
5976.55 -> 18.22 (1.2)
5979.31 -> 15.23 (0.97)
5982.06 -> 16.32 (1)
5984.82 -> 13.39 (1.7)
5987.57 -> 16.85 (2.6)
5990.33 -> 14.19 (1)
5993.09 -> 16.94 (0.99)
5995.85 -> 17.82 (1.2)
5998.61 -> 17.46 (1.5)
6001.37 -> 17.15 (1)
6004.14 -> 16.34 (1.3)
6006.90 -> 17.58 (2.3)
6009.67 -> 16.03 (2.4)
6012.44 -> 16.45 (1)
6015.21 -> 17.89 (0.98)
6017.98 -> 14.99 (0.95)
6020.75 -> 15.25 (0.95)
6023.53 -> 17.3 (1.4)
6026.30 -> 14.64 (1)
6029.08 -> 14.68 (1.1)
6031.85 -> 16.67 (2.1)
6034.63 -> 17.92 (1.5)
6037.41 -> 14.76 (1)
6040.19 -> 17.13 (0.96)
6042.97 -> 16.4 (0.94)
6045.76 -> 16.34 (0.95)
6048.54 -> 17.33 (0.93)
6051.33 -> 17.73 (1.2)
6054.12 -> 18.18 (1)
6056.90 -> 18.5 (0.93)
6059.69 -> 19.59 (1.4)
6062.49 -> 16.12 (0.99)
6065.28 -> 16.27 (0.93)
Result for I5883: 2.1 A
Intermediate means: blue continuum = 16.6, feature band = 15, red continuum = 15.9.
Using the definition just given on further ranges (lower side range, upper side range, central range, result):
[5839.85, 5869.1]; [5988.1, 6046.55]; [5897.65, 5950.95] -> 2.80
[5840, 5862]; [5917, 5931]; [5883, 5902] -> 2.72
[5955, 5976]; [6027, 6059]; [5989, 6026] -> 0.15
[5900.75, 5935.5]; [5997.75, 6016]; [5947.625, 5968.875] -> 0.22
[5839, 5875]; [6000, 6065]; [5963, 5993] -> 1.23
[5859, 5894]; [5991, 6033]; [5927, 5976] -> -0.91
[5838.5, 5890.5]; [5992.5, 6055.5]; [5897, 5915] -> 1.21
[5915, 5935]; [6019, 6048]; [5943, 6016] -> -1.89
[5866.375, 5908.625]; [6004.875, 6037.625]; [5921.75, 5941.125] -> -0.56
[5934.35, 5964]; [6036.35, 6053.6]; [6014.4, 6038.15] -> 0.86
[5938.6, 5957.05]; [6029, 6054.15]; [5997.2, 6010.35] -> -0.30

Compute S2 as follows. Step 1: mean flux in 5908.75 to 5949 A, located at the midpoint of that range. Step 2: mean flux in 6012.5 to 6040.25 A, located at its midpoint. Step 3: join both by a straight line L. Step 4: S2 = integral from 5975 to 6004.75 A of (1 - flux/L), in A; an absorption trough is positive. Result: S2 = -0.6 A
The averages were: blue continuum 15.9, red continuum 16.1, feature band 16.4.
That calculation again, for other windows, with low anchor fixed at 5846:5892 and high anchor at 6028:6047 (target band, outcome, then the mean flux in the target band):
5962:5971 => 0.07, 16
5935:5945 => 0.07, 16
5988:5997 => -0.07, 16.3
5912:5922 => 0.17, 15.8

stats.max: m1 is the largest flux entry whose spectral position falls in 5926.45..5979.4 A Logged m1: 18.22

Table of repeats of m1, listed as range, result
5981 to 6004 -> 17.82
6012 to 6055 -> 18.18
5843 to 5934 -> 18.02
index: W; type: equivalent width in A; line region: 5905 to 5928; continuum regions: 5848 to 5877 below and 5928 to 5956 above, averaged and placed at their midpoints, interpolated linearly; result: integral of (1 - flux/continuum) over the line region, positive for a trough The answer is 0.9 A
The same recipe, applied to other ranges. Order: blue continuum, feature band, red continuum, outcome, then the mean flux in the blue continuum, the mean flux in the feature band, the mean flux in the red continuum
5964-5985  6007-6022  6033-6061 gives 0.53 A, 16.2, 16.3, 17.4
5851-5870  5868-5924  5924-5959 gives 4.10 A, 16.4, 15.1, 16.1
